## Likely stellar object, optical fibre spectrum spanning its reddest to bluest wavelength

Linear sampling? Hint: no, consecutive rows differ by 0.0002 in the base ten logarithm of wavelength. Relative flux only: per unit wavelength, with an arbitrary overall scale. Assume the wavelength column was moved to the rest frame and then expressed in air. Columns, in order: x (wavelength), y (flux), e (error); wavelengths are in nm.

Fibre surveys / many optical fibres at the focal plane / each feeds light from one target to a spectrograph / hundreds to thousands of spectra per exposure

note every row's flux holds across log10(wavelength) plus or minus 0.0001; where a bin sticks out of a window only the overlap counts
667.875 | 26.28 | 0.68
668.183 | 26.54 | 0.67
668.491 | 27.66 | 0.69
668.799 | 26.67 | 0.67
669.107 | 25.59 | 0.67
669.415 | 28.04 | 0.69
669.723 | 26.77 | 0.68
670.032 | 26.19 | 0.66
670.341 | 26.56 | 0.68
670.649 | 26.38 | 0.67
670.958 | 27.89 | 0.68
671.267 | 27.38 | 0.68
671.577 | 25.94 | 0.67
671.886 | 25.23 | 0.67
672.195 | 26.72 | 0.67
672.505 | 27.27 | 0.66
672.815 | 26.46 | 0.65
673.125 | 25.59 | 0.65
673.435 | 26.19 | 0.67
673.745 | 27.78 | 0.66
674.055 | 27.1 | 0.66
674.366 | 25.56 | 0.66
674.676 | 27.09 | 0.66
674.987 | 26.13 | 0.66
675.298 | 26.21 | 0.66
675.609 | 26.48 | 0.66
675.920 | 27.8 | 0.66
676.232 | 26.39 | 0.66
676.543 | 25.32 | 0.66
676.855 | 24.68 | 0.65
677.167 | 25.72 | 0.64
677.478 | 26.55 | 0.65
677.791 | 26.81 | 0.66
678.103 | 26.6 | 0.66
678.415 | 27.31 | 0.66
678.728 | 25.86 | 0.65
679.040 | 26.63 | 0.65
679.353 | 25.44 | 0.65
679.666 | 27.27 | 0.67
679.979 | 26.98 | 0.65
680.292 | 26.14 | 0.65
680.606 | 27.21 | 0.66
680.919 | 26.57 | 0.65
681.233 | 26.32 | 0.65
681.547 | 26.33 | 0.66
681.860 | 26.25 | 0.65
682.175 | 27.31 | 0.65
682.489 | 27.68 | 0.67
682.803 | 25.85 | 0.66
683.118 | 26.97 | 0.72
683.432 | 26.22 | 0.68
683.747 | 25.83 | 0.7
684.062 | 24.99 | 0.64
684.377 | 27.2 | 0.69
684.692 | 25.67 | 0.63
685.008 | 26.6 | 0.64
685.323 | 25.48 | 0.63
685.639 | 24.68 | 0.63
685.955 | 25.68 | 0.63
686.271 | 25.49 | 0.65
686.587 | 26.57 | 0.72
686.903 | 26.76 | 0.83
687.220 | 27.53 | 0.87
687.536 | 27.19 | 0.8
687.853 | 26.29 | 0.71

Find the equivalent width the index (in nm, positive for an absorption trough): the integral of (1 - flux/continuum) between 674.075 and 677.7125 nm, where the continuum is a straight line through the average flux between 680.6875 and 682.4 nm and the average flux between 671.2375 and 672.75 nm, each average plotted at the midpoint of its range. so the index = 0.04 nm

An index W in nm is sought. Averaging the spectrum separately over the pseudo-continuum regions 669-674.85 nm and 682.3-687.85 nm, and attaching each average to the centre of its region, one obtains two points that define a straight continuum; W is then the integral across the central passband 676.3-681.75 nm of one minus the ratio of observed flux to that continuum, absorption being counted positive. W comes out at 0.02 nm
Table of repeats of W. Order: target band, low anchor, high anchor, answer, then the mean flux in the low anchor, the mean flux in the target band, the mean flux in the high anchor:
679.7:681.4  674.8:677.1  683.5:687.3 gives -0.040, 26.1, 26.7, 26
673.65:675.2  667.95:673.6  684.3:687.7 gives -0.009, 26.6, 26.7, 26.2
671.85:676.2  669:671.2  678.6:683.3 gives 0.027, 26.8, 26.6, 26.6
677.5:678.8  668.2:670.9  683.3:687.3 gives -0.016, 26.8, 26.7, 26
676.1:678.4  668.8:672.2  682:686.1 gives 0.026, 26.6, 26.1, 26.2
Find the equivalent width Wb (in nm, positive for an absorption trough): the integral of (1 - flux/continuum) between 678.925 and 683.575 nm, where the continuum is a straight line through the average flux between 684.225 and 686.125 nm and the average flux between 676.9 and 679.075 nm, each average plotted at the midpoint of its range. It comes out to -0.08 nm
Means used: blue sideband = 26.4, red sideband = 25.9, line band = 26.6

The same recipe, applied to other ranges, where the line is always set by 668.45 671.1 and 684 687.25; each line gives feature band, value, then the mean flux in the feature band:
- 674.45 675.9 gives 0.00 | 26.6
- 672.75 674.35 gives 0.01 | 26.5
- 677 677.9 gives 0.00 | 26.3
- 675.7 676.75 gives 0.00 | 26.4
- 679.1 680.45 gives -0.01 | 26.5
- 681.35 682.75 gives -0.03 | 26.8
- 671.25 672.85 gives 0.02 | 26.4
